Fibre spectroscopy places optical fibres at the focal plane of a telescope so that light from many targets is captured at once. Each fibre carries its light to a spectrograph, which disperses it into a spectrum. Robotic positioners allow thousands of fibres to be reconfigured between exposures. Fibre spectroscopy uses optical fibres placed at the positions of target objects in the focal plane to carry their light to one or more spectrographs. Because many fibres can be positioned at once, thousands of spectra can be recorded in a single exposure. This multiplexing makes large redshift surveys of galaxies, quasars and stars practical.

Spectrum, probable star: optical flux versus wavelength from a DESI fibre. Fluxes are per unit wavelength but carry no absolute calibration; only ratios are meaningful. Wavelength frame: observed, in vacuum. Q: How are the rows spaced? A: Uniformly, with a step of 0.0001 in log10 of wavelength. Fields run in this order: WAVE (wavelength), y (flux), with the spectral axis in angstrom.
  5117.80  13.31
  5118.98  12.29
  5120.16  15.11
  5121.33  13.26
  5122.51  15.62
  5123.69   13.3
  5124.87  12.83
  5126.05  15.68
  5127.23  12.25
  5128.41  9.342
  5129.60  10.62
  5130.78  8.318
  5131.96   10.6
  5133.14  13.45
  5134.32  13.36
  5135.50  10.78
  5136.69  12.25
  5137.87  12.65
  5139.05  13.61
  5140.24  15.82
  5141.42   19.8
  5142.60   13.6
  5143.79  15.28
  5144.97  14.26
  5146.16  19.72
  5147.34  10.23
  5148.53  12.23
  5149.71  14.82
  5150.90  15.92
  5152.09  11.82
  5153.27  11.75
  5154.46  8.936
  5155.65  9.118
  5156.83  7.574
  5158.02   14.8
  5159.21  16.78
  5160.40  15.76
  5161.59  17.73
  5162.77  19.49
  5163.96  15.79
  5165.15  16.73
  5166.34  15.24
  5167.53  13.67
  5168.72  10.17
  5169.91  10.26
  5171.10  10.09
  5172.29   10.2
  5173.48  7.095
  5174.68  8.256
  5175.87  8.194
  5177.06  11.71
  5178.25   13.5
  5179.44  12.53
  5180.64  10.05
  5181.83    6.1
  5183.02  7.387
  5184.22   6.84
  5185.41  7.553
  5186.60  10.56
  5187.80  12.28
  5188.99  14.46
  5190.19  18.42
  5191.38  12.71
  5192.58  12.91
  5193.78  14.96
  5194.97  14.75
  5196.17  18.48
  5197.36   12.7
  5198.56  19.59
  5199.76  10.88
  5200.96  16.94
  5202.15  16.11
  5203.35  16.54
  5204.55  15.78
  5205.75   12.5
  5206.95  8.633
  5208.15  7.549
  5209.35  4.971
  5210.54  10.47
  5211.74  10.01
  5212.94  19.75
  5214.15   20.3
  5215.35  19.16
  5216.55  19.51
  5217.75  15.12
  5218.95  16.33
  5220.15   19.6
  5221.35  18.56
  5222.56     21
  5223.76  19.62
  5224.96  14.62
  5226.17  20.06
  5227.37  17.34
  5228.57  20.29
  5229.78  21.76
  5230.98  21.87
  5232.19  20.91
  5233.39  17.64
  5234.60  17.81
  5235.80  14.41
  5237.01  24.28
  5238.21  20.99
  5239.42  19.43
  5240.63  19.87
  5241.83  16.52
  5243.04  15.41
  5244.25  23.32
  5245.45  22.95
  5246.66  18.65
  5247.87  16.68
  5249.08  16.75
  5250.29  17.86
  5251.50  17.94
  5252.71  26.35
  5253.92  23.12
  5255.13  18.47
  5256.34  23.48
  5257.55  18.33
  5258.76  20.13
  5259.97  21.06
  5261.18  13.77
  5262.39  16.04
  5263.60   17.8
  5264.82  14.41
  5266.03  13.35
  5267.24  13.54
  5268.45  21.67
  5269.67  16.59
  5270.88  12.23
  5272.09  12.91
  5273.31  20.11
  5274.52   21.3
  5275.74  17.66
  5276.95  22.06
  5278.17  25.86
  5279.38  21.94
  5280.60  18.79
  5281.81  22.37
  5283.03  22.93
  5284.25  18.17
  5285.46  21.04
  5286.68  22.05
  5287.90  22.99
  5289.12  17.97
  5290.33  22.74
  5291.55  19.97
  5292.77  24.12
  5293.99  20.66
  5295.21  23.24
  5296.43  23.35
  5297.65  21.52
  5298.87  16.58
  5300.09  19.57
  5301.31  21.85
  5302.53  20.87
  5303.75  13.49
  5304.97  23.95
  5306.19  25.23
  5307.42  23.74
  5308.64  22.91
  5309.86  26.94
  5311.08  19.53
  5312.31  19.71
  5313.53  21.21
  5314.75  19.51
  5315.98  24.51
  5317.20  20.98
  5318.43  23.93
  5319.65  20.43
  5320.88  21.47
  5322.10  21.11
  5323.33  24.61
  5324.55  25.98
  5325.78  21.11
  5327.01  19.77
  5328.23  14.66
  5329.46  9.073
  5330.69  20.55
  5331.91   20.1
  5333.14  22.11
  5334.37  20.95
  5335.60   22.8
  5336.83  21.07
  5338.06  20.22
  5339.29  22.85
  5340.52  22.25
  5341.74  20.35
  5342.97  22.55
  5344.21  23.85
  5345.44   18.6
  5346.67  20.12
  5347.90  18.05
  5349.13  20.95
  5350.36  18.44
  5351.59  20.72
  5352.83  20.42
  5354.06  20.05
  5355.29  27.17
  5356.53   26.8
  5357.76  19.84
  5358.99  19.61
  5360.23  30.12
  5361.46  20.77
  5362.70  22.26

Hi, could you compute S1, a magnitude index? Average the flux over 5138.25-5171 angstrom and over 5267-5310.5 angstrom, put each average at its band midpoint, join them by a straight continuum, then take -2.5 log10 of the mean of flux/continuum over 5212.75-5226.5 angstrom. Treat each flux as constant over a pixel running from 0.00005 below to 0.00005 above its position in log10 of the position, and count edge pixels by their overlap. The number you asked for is -0.08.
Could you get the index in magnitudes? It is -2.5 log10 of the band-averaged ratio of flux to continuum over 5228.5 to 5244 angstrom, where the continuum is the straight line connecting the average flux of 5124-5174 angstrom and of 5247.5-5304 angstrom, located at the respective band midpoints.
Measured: -0.11 mag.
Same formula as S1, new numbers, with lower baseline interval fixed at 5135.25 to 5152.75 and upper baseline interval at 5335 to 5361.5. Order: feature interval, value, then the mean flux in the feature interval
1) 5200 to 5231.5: 0.04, 16.3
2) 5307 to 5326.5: -0.09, 22.3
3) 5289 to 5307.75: -0.07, 21.2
